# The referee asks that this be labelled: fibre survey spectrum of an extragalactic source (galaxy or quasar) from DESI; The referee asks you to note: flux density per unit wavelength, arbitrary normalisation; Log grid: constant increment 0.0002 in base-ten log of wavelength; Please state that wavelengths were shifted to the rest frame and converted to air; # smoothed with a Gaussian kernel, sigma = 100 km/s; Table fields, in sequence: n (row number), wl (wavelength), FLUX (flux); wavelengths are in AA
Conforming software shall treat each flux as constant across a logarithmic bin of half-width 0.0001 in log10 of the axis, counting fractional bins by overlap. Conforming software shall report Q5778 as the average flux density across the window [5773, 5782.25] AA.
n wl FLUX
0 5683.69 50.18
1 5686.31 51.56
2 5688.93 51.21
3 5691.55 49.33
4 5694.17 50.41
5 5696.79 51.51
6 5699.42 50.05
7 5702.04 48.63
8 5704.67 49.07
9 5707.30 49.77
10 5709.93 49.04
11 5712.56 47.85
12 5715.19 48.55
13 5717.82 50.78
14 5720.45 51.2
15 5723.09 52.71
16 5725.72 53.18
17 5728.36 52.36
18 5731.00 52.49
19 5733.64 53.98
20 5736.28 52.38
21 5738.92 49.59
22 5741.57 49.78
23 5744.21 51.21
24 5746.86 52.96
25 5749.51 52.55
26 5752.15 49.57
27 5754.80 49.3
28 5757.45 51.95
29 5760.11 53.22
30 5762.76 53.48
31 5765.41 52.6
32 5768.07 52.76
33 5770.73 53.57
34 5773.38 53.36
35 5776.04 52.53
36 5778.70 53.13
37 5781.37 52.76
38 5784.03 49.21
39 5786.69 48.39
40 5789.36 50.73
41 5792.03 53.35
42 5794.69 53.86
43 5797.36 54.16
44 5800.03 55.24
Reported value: 52.9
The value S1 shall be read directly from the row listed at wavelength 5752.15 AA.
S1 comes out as 49.57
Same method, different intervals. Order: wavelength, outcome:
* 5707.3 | 49.77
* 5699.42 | 50.05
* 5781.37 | 52.76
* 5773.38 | 53.36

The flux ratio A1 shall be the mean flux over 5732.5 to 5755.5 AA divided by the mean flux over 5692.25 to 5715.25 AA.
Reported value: 1.04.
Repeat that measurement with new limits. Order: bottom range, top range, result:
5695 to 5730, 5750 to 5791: 1.03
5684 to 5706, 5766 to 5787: 1.04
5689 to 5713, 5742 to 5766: 1.04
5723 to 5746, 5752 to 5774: 1.01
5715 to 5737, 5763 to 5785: 1.01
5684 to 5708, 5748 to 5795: 1.04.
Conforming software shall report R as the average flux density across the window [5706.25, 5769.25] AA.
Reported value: 51.4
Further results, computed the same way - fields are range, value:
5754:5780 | 52.7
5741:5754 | 51.2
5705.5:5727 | 50.4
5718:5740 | 52.2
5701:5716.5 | 48.8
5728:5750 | 51.9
